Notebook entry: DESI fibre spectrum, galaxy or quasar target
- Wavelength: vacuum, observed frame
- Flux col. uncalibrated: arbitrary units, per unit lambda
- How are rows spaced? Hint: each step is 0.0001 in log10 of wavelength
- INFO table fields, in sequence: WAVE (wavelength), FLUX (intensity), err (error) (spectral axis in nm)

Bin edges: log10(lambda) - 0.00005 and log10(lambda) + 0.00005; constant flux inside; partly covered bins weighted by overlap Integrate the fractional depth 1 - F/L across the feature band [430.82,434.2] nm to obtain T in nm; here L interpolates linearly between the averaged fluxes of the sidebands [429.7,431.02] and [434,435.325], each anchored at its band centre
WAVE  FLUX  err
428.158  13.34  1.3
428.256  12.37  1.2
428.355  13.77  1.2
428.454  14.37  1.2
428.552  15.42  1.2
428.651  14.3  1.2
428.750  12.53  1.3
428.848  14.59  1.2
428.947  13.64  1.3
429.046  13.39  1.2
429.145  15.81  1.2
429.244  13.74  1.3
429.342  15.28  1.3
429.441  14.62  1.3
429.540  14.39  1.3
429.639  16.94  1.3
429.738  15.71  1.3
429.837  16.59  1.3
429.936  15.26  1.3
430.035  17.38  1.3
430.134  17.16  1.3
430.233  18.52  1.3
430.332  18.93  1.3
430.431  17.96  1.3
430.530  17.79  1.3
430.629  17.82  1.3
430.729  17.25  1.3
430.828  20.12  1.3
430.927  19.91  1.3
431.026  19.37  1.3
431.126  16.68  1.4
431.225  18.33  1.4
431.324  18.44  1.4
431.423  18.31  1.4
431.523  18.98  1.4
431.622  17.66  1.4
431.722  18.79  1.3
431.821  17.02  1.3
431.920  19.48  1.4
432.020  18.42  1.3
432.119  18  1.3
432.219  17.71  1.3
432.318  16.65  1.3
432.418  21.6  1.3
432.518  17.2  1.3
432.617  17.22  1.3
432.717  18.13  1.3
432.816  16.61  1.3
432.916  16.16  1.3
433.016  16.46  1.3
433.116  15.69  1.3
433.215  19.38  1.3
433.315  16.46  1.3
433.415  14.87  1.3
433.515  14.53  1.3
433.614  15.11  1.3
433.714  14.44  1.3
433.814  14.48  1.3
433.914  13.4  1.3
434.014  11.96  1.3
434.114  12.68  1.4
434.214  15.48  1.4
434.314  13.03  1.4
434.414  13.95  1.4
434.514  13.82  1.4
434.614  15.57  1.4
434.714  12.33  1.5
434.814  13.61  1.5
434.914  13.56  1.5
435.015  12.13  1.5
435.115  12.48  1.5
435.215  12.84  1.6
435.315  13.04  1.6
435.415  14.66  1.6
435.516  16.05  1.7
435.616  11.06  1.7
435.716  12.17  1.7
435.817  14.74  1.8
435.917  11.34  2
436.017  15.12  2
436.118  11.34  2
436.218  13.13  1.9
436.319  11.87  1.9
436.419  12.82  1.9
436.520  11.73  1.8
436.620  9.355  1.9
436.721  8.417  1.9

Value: -0.30 nm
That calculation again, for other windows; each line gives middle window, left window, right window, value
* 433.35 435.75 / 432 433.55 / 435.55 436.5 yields 0.17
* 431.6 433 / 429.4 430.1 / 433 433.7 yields -0.17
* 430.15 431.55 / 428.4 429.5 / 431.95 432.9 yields -0.18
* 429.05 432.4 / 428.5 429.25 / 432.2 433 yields -0.32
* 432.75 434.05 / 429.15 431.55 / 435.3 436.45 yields -0.04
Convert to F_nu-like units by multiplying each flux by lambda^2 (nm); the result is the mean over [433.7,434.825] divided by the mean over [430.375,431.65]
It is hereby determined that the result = 0.76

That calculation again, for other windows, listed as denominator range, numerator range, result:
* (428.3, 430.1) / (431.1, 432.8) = 1.24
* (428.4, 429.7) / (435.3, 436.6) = 0.92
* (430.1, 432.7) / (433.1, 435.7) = 0.78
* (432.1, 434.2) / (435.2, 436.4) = 0.83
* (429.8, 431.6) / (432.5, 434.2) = 0.87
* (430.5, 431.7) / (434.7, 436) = 0.73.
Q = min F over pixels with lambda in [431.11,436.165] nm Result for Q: 11.06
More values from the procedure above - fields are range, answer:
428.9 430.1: 13.39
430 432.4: 16.65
